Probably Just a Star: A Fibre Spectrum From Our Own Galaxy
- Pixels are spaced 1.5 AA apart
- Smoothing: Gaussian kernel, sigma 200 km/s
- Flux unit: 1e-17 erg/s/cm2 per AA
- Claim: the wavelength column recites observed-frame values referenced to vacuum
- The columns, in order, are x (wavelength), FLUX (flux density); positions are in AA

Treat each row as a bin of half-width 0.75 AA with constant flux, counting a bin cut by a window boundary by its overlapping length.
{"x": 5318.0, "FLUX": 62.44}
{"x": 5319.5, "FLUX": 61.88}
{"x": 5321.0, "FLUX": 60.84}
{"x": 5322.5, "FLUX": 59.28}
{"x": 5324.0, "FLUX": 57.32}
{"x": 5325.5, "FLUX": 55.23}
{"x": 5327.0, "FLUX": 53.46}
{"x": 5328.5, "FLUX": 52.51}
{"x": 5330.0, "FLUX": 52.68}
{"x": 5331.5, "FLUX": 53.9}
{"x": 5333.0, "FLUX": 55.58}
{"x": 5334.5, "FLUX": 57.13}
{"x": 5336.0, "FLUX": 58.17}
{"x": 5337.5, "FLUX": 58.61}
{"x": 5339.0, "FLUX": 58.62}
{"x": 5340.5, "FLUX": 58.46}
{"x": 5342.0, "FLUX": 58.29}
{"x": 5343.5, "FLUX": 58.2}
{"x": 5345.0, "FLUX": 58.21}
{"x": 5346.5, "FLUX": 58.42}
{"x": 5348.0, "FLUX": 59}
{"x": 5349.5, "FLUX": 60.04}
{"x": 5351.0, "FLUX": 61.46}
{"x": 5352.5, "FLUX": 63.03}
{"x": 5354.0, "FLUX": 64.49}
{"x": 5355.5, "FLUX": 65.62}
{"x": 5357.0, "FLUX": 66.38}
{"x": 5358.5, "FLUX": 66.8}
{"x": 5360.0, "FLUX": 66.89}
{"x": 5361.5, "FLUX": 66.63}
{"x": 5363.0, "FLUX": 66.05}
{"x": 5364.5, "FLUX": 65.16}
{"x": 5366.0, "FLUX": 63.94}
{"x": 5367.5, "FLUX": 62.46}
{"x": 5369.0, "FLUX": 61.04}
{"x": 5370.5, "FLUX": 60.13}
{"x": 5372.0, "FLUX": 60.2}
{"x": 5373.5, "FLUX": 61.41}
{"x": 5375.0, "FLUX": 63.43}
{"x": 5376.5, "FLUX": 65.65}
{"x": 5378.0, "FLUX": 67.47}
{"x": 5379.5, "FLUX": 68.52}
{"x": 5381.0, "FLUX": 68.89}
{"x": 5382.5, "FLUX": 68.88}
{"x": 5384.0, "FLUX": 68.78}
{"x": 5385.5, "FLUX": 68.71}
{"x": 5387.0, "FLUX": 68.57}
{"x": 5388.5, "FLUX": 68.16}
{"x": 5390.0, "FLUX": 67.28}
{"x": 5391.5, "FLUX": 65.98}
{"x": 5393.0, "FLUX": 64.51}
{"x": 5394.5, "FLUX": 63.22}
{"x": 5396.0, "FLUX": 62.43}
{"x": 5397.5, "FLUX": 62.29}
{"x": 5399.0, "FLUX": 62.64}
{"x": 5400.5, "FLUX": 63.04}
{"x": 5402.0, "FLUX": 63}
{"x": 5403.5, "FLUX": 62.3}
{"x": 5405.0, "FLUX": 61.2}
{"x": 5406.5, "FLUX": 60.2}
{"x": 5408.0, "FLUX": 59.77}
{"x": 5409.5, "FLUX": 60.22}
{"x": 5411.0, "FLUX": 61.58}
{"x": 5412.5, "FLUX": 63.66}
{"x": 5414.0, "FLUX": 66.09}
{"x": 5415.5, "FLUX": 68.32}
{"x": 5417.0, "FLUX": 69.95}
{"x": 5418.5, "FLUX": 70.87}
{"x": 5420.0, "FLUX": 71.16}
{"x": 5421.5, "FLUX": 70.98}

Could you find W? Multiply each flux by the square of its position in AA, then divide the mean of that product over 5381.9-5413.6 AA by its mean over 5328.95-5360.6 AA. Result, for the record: 1.1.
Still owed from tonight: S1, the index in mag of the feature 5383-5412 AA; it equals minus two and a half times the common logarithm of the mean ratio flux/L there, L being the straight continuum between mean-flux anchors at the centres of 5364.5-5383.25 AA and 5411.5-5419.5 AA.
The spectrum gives 0.04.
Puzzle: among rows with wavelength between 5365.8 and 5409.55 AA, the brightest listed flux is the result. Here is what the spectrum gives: 68.89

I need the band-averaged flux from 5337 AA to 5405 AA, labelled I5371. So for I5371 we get 63.6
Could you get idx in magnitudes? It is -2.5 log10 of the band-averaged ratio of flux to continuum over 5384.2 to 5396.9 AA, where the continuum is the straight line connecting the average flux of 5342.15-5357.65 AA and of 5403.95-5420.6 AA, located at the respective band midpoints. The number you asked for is -0.04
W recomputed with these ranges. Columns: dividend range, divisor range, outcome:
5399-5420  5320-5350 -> 1.15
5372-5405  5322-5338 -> 1.20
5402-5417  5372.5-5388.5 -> 0.95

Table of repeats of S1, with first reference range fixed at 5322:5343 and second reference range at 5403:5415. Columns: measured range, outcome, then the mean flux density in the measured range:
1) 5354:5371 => -0.11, 64.7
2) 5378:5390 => -0.14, 68.5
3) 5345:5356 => -0.07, 61.4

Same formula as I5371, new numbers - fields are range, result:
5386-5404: 64.5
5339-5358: 61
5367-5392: 65.6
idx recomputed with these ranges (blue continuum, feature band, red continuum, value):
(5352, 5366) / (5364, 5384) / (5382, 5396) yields 0.028 mag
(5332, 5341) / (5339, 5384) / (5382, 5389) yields -0.001 mag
